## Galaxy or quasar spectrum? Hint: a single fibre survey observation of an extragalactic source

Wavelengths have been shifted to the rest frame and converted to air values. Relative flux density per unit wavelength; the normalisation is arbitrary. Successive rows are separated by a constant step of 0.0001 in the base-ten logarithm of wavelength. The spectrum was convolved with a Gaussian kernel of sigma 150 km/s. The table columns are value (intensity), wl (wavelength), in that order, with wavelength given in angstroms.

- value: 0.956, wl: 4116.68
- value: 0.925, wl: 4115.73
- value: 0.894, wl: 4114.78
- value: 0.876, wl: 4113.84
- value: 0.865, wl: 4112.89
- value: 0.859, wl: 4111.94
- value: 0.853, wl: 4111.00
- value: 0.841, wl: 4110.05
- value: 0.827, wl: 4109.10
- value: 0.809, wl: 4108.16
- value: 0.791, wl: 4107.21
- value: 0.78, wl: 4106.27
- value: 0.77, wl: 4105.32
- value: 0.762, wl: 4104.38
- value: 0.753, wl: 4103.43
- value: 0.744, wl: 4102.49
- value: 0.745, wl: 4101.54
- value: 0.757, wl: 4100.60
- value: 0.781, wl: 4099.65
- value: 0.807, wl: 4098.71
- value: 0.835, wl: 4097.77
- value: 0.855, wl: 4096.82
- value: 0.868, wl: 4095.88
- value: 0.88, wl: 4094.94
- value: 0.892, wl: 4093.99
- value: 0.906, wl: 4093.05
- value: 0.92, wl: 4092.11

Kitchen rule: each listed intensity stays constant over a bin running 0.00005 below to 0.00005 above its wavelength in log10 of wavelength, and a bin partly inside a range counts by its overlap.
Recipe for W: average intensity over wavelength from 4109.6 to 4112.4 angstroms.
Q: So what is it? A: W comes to 0.852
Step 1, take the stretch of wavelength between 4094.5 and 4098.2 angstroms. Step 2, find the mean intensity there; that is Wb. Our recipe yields 0.86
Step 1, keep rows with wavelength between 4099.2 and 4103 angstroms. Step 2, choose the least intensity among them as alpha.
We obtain 0.744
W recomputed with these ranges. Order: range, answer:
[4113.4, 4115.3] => 0.888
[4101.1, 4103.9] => 0.747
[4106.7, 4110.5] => 0.817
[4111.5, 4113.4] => 0.86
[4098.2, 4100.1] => 0.798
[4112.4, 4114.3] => 0.868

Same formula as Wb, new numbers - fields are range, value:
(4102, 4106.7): 0.761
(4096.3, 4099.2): 0.834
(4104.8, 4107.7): 0.781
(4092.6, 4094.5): 0.896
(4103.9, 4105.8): 0.764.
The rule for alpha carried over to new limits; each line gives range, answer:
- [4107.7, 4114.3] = 0.809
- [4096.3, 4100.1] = 0.781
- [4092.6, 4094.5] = 0.892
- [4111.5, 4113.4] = 0.859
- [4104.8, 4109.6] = 0.77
